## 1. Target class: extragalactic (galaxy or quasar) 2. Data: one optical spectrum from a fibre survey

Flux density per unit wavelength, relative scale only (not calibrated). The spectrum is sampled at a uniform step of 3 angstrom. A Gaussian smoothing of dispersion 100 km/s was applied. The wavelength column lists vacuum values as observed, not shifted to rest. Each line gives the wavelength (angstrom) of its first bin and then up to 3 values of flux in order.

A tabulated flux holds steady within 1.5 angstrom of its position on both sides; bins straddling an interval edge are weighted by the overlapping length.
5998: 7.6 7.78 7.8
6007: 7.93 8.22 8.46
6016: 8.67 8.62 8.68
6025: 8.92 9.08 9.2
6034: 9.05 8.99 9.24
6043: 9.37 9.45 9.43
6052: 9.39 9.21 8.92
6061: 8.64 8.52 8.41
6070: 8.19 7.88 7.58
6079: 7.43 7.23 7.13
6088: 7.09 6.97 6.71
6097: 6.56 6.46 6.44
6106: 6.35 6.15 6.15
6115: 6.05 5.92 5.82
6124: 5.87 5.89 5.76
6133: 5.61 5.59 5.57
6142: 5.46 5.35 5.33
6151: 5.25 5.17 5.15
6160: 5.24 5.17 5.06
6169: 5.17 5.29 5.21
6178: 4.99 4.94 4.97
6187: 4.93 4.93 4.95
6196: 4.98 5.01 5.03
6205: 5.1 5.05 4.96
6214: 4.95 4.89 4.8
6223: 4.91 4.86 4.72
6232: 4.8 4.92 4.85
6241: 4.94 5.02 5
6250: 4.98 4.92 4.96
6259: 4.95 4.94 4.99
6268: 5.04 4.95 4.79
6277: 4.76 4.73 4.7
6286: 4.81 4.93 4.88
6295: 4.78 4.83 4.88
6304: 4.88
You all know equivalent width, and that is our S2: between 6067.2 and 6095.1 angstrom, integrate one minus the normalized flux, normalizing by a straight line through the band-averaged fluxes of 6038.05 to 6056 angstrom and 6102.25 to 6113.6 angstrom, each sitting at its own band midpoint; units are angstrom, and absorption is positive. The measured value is 0.7 angstrom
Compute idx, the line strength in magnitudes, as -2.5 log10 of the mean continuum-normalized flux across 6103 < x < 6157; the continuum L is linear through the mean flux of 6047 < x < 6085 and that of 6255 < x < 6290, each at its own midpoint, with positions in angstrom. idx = 0.26 mag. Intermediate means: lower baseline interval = 8.37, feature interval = 5.73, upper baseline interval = 4.88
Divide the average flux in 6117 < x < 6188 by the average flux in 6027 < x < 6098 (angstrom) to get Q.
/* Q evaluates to 0.64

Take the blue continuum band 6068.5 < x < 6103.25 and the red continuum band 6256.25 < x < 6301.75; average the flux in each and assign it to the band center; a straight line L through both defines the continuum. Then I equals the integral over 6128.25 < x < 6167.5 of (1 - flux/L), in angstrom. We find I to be 6.5 angstrom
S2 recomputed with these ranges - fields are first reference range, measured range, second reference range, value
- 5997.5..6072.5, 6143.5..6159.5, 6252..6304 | 3.8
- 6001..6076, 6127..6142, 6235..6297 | 3.1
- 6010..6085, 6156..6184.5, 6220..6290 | 5.8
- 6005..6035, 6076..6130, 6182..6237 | 4.2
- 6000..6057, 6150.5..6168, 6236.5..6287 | 3.8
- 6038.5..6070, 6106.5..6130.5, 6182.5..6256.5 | 4.7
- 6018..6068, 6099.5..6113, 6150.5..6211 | 1.7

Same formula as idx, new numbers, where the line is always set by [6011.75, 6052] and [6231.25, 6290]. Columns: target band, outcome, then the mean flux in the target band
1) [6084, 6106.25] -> 0.17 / 6.72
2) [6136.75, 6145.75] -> 0.27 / 5.48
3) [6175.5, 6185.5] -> 0.26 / 4.99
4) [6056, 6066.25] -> -0.02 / 8.7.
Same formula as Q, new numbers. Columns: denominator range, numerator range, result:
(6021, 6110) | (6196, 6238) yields 0.61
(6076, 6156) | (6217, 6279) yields 0.80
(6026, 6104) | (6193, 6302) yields 0.60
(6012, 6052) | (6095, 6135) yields 0.67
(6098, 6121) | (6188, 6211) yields 0.81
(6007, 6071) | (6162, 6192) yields 0.57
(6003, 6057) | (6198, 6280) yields 0.55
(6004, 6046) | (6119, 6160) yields 0.63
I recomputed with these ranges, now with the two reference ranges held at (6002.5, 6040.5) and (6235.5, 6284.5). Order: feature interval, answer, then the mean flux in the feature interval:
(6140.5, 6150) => 1.9 angstrom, 5.37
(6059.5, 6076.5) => -0.7 angstrom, 8.24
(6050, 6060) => -1.3 angstrom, 9.16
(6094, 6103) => 1.1 angstrom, 6.53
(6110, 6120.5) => 1.7 angstrom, 6.02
